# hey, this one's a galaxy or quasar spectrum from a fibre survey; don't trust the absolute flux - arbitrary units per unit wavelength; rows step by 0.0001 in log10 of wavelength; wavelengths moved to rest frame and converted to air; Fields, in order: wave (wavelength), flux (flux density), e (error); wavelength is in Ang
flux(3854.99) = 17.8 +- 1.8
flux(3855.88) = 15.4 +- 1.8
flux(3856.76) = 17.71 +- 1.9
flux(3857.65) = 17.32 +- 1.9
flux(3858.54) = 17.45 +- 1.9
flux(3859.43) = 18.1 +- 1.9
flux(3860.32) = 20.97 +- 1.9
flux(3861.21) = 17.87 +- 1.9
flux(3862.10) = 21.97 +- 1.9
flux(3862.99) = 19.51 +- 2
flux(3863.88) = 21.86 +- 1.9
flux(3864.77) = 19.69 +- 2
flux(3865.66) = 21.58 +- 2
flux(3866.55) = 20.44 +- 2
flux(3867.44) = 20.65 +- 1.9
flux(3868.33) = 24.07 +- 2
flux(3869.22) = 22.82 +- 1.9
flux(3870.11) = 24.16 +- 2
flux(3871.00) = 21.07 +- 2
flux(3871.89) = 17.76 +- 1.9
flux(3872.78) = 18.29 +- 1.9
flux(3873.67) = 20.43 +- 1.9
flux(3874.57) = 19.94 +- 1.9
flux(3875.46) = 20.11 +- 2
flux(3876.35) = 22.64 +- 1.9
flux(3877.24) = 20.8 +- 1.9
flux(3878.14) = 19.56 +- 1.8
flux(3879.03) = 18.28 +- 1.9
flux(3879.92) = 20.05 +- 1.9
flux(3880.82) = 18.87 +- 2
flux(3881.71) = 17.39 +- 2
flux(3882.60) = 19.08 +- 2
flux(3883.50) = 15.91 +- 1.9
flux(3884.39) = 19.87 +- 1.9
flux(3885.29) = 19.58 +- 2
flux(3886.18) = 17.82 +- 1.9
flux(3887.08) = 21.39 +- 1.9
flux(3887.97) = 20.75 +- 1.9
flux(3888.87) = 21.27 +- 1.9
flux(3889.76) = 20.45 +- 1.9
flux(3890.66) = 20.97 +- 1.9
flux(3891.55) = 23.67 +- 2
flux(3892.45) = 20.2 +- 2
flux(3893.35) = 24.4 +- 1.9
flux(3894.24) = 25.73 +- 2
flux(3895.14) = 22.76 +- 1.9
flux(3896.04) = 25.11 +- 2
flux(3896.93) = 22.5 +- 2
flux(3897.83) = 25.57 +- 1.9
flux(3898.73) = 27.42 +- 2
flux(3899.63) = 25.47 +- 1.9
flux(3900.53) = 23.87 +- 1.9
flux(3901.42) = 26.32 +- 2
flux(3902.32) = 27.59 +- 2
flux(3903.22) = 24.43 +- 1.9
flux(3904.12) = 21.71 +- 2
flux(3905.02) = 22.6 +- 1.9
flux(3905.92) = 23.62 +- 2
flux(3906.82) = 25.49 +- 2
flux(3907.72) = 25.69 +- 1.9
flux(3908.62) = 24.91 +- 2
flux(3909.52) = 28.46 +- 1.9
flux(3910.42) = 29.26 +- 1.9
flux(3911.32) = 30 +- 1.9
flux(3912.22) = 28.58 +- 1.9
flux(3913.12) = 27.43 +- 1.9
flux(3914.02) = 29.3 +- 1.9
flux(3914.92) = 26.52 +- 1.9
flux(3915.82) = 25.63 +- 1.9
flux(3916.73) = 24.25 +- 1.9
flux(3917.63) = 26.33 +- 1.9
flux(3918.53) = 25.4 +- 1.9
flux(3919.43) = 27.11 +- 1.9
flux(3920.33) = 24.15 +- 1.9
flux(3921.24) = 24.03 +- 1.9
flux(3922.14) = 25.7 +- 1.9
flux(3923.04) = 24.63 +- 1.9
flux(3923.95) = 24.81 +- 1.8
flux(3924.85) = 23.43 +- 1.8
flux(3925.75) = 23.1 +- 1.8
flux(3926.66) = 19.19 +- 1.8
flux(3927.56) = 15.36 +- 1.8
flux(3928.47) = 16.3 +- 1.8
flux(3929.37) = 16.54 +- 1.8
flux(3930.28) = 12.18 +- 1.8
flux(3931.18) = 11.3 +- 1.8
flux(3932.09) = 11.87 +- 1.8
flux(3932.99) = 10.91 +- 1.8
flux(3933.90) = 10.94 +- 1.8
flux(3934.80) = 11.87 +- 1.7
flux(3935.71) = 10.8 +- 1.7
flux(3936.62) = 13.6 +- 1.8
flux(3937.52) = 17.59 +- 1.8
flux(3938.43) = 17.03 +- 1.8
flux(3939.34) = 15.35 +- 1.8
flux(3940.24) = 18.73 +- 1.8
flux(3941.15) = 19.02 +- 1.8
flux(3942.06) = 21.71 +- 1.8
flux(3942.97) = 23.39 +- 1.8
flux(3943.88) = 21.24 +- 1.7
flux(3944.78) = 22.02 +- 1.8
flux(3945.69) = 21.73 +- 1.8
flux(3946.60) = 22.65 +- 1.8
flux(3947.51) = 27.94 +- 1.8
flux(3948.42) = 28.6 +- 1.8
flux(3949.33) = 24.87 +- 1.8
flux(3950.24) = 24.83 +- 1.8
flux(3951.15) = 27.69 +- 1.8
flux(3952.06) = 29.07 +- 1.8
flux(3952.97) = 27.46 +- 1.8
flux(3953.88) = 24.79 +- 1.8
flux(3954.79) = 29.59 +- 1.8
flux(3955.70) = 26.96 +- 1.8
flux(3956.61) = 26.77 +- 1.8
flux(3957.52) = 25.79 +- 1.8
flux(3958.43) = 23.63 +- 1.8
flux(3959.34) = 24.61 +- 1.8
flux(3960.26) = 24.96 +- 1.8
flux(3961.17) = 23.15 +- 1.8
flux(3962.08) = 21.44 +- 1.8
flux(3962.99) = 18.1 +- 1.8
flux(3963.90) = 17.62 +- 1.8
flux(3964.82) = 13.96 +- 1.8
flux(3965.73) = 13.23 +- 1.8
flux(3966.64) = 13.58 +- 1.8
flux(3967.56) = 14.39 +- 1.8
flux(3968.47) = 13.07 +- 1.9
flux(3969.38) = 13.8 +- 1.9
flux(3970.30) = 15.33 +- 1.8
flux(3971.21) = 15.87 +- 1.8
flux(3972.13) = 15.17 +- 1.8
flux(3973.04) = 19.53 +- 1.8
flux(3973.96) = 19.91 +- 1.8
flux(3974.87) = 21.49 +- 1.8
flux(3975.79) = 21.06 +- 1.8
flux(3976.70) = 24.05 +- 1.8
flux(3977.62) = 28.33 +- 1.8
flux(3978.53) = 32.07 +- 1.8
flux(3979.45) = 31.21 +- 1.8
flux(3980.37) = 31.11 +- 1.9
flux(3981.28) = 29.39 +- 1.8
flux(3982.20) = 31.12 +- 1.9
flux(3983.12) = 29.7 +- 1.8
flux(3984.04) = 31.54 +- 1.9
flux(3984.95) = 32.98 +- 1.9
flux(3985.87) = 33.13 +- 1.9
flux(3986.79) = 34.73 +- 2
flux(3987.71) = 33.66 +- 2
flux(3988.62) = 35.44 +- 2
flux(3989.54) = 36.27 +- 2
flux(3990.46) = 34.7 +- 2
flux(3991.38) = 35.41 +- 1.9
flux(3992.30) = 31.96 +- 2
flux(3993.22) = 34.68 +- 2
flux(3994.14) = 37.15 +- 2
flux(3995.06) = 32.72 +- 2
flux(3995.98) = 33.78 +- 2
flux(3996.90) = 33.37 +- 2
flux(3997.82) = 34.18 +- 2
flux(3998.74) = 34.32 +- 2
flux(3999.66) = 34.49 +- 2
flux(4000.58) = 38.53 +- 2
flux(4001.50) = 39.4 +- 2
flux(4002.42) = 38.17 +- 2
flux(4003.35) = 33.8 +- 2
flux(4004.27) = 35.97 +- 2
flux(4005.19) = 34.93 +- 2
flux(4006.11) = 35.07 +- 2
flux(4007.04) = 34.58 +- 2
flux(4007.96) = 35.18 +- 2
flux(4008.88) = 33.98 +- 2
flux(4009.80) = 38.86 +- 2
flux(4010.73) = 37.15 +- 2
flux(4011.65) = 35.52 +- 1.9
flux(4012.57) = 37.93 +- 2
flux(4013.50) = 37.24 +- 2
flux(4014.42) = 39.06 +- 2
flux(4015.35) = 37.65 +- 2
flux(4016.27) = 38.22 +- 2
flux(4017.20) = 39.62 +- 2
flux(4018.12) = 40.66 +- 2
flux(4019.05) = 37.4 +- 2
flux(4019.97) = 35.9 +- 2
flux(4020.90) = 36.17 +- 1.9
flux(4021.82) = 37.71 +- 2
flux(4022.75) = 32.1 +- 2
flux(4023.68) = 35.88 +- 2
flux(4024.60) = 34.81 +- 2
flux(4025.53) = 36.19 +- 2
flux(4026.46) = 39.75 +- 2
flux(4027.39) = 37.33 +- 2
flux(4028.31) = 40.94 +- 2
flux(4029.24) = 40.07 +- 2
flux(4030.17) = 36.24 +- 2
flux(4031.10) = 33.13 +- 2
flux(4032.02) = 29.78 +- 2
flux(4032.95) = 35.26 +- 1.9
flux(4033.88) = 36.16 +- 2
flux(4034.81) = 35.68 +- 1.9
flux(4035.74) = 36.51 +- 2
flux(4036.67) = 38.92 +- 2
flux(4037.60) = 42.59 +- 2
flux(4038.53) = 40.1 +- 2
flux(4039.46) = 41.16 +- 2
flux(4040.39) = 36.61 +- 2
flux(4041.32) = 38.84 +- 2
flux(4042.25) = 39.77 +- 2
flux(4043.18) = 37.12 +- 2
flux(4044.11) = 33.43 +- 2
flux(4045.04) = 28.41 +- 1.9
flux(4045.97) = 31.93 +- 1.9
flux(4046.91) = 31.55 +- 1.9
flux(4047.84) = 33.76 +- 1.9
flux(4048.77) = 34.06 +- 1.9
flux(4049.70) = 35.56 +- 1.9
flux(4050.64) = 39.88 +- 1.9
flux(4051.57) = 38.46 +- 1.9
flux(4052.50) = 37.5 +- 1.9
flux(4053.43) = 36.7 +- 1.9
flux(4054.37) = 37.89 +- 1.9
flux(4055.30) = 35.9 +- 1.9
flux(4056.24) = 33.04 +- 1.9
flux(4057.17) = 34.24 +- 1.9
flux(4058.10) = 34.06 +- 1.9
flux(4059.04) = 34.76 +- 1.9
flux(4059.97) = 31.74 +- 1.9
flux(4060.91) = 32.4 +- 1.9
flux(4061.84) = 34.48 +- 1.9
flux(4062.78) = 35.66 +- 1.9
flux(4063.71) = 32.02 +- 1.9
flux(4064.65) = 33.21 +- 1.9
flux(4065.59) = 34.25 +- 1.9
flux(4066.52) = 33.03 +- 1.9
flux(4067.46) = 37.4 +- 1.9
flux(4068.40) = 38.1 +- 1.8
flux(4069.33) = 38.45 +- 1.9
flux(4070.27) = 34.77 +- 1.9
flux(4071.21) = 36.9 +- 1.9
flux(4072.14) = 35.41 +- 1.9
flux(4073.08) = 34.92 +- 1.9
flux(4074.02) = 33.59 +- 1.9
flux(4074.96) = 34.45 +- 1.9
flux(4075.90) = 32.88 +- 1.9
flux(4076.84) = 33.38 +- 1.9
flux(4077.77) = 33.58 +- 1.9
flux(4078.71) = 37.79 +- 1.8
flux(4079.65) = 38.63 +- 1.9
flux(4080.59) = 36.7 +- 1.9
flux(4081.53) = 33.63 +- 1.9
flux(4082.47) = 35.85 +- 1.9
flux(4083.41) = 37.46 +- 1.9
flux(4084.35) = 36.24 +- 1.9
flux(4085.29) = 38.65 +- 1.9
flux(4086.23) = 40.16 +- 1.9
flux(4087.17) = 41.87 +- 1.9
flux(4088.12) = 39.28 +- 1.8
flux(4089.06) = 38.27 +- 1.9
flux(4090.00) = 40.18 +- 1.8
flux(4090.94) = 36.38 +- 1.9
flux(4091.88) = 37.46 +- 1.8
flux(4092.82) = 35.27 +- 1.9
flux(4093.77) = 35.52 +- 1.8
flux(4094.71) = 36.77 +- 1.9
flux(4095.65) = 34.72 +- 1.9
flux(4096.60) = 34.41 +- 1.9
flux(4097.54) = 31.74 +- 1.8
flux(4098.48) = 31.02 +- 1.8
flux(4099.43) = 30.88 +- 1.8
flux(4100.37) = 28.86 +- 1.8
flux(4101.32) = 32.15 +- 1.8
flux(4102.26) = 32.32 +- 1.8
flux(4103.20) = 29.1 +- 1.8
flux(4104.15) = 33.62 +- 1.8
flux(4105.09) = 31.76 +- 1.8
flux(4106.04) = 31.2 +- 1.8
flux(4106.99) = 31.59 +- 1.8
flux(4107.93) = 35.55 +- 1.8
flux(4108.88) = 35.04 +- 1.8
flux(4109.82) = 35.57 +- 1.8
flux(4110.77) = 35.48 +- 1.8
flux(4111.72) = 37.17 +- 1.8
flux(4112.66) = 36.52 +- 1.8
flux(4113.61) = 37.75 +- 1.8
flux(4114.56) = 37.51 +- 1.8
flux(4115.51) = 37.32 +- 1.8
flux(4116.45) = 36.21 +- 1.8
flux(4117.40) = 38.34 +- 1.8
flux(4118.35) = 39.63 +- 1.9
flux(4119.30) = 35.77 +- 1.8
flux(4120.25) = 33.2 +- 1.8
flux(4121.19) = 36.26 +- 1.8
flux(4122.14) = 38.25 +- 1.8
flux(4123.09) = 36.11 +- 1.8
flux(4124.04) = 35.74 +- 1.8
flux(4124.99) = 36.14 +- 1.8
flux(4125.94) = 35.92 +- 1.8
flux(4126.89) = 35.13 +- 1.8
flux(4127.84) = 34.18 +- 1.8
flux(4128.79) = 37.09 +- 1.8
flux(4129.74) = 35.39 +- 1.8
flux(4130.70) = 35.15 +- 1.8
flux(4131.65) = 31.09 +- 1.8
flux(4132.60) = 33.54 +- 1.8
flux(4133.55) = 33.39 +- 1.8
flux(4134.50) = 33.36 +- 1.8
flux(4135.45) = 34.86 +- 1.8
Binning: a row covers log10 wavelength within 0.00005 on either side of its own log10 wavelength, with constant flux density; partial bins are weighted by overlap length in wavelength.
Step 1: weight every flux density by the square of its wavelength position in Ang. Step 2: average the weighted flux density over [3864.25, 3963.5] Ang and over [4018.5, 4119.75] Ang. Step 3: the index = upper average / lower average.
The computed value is 1.74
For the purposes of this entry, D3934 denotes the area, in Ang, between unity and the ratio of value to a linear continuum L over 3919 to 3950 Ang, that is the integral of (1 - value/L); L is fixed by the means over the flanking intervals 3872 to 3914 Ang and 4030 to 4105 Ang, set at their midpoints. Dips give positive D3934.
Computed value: 7.6 Ang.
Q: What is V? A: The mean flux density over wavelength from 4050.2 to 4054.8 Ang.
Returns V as 38.1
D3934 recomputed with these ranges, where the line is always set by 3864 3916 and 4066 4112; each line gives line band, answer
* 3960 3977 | 6.1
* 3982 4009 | -4.8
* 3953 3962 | 0.5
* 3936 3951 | 2.8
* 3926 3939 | 5.8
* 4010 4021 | -2.6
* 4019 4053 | -4.8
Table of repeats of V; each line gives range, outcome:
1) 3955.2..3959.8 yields 25.6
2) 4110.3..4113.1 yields 36.4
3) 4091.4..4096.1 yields 36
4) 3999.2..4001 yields 36.5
